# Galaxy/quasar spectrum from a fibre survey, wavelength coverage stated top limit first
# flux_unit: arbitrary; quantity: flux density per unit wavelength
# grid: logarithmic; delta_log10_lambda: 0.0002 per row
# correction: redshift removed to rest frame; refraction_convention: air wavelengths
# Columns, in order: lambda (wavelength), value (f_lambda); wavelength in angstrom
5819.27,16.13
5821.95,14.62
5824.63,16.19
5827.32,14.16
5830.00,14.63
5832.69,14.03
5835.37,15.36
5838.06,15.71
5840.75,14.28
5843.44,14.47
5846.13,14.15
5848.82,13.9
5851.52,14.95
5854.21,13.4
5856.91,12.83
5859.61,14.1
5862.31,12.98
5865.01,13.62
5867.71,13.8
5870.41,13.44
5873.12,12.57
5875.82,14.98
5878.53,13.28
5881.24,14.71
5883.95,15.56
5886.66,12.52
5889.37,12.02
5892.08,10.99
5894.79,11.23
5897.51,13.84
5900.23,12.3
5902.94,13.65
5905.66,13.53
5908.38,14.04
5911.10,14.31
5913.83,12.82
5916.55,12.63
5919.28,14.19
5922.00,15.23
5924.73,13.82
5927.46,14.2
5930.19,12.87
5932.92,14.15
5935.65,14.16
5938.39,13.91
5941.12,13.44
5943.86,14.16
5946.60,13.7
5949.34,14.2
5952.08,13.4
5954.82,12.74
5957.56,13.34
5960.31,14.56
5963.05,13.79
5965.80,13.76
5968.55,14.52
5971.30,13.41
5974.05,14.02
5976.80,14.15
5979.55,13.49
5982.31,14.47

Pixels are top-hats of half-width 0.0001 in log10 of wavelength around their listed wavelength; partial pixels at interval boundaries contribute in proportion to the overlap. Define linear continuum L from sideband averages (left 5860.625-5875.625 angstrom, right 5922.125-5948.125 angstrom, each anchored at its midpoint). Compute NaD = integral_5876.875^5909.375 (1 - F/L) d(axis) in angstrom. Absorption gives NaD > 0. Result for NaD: 1.1 angstrom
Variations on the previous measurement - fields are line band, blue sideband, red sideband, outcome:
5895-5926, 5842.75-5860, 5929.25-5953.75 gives 0.58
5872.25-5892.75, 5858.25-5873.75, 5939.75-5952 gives 0.16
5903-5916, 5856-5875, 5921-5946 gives 0.15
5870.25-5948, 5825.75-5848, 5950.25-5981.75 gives 3.31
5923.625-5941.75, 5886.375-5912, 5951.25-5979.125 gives -0.68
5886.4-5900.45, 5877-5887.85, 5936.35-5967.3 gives 1.90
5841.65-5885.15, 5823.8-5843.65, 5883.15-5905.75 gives -0.37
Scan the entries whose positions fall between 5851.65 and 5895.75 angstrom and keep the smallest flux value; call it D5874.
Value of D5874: 10.99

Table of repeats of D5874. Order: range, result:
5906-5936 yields 12.63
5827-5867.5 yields 12.83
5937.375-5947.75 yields 13.44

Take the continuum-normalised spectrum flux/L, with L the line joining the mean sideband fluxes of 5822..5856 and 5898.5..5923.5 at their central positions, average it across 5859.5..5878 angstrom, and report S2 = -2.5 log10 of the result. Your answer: 0.05 mag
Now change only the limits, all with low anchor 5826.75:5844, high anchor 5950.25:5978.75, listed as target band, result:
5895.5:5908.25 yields 0.07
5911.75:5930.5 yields 0.03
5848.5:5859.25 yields 0.06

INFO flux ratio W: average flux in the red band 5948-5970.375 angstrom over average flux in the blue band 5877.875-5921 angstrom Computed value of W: 1.04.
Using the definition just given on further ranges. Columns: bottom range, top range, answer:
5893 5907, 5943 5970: 1.07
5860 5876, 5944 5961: 1.01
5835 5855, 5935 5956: 0.94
